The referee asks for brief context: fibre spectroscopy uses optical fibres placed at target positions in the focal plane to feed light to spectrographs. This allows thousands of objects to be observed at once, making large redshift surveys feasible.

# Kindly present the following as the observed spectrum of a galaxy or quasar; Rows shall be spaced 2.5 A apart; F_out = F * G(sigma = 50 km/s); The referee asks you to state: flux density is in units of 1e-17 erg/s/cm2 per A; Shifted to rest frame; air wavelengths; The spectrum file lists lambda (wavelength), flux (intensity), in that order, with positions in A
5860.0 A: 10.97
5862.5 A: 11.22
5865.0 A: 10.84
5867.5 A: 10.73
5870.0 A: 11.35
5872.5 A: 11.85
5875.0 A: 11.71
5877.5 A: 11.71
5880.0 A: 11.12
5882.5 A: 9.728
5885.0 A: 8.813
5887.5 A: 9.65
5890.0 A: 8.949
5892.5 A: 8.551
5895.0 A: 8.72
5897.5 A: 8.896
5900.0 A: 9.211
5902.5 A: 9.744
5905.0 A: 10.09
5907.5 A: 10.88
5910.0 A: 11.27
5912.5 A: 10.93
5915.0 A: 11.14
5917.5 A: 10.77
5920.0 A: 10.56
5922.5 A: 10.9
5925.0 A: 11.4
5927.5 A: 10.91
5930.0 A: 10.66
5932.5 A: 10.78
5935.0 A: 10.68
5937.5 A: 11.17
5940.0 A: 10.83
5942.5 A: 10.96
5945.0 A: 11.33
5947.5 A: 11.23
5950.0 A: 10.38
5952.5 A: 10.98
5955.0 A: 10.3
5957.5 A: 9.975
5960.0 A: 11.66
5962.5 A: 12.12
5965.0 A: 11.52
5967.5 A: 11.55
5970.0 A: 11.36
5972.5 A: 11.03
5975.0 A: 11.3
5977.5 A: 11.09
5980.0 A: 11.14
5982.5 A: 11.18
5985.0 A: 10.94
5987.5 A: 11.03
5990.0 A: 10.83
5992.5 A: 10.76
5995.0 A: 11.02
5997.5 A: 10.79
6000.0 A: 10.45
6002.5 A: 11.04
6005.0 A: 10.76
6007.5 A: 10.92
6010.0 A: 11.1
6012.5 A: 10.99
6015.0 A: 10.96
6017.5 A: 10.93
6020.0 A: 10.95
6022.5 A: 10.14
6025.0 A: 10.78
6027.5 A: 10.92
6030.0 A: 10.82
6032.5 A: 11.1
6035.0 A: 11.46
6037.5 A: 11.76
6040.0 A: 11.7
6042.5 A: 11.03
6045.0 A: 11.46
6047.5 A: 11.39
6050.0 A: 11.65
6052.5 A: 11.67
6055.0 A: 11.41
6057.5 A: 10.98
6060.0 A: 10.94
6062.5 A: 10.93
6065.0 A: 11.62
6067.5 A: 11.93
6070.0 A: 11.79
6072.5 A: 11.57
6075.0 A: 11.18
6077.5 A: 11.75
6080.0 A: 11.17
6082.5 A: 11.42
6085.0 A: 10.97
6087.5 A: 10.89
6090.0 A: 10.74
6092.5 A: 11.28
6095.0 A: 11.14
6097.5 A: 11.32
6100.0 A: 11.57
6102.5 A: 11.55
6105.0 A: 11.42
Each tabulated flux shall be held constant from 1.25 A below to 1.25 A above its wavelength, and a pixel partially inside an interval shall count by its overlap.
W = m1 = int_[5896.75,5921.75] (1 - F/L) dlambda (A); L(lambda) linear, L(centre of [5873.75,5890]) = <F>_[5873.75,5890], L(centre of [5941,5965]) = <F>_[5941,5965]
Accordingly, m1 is 0.5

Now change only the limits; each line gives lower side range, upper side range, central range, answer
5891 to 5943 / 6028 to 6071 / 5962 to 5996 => -1.01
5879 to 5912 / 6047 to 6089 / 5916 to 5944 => -2.41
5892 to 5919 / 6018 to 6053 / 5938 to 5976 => -2.14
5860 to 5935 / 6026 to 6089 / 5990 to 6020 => 0.45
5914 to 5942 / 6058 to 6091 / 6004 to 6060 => 0.26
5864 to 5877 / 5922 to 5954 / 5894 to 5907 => 2.00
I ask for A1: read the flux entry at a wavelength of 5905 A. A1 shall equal 10.09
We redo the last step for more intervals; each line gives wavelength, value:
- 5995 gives 11.02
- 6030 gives 10.82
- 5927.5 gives 10.91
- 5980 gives 11.14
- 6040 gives 11.7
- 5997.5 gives 10.79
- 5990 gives 10.83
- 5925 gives 11.4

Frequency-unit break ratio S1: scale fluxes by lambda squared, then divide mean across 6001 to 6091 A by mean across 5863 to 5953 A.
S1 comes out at 1.11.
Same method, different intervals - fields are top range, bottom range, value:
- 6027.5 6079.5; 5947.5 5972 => 1.06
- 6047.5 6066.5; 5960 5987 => 1.03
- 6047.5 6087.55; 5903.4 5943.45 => 1.10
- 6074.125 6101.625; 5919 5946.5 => 1.08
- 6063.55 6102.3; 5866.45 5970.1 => 1.13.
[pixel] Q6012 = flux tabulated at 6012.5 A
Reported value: 10.99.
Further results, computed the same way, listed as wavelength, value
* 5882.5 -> 9.728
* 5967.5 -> 11.55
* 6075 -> 11.18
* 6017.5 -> 10.93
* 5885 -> 8.813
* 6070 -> 11.79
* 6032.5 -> 11.1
